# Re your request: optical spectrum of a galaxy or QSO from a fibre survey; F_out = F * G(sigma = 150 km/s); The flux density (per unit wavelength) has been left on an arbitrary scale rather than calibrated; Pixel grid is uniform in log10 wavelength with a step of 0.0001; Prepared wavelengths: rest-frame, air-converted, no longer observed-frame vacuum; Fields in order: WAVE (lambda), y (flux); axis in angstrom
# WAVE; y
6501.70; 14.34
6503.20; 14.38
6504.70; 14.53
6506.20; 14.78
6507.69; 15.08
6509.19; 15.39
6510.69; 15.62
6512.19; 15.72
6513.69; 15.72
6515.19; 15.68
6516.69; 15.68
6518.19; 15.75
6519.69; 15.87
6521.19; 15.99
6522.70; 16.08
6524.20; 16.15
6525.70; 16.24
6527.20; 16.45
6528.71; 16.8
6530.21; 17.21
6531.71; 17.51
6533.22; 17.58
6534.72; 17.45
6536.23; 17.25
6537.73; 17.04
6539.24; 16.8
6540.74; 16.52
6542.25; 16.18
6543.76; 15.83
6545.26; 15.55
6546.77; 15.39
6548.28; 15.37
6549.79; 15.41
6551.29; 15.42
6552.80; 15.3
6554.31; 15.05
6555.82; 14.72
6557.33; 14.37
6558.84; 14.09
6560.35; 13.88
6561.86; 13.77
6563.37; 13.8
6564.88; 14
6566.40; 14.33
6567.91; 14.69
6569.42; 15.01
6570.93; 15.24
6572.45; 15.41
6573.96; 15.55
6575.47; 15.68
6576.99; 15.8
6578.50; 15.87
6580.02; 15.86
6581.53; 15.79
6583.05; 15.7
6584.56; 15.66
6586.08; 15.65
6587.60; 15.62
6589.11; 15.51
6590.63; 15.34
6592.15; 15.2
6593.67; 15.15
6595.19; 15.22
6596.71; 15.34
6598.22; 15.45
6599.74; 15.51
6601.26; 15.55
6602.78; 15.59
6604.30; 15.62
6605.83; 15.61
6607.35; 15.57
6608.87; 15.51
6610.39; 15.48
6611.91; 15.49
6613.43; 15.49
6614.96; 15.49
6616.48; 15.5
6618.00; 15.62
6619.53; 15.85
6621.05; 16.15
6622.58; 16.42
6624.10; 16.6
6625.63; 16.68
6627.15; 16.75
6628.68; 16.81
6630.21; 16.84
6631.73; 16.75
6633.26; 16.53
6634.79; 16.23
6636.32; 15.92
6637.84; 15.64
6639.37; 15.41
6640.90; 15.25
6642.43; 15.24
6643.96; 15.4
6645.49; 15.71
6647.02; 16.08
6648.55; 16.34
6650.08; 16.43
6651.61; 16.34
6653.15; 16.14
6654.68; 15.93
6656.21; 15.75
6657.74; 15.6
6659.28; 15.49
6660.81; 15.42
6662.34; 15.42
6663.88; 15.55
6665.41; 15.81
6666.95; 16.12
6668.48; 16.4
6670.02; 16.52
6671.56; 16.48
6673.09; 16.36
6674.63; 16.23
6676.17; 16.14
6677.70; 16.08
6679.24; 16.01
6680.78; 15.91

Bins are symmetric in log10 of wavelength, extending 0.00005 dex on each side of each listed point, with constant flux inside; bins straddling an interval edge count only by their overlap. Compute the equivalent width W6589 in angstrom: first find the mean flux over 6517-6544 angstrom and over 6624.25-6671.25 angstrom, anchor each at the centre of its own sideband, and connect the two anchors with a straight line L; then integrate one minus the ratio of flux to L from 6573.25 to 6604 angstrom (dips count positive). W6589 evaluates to 1.4 angstrom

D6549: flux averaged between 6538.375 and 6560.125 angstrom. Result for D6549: 15.4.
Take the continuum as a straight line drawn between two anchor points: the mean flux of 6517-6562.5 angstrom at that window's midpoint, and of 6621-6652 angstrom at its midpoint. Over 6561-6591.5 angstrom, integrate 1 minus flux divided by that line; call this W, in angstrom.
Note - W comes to 1.5 angstrom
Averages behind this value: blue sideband 15.9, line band 15.2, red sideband 16.2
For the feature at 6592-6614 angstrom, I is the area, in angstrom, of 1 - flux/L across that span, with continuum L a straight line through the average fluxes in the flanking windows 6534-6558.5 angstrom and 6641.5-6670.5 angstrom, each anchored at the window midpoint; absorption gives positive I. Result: 0.5 angstrom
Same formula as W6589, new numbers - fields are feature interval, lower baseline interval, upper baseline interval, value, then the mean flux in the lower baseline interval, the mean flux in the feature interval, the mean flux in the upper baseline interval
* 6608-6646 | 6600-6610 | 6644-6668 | -0.6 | 15.6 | 16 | 15.9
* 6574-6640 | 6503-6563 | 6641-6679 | 0.3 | 15.7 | 15.8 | 15.9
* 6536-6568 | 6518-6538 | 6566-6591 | 1.8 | 16.7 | 15.2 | 15.5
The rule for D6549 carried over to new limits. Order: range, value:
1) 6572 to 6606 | 15.6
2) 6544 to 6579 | 15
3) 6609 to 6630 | 16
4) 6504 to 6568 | 15.6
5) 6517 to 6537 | 16.6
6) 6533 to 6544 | 16.8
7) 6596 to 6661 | 15.9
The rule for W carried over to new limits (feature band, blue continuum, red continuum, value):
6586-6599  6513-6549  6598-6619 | 0.27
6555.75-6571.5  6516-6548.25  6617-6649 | 1.92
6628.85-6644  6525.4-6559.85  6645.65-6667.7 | -0.07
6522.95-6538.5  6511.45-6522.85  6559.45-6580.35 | -1.38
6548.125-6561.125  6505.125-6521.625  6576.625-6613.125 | 0.61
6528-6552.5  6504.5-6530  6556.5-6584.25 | -1.59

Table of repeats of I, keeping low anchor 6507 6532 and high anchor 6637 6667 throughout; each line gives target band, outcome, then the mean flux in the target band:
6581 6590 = 0.1 angstrom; 15.6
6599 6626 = 0.1 angstrom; 15.7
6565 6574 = 0.6 angstrom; 14.9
